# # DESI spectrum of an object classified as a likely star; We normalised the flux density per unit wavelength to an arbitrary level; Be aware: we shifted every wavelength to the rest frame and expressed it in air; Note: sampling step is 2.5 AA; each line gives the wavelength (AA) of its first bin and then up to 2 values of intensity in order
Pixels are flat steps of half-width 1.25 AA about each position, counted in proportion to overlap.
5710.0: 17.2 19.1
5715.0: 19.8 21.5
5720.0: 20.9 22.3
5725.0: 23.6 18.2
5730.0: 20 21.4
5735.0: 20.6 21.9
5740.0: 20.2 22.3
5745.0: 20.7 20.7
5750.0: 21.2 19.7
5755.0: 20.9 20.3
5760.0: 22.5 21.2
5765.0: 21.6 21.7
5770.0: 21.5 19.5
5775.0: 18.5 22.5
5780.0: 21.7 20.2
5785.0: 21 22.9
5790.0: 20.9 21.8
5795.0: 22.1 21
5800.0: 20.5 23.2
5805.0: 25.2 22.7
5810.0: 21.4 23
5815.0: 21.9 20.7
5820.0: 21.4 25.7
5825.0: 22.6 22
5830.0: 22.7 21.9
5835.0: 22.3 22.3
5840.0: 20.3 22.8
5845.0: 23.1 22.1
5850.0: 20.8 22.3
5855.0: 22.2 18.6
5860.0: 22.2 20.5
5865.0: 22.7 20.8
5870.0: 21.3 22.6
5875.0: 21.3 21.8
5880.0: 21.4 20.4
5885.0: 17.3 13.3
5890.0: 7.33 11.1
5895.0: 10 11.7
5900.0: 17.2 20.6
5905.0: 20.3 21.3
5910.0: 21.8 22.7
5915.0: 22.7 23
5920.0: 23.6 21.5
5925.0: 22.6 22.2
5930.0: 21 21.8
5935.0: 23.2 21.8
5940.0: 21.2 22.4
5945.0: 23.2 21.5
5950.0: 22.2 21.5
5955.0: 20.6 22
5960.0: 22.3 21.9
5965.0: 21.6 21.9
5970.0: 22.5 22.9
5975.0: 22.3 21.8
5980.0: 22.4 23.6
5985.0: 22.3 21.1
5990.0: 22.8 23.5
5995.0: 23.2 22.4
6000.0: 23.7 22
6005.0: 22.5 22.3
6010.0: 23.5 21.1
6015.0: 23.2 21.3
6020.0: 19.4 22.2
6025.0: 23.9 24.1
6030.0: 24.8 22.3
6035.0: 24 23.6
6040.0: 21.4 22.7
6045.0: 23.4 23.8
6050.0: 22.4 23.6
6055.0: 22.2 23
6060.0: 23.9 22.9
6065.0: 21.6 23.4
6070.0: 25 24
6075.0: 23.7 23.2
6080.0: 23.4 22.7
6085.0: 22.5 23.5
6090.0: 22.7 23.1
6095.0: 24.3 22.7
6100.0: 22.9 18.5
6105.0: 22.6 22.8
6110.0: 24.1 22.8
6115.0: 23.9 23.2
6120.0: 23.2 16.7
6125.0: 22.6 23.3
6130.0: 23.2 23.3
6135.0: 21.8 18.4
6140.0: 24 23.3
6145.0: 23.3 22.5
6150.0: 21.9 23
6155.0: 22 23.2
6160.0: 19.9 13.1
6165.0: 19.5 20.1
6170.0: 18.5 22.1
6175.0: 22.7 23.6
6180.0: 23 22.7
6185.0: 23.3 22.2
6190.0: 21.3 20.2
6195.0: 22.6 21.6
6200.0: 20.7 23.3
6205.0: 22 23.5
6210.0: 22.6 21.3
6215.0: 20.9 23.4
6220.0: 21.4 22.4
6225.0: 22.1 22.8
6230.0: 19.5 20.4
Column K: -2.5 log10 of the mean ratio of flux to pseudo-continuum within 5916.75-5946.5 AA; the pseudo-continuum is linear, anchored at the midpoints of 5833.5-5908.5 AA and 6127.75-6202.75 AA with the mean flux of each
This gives -0.12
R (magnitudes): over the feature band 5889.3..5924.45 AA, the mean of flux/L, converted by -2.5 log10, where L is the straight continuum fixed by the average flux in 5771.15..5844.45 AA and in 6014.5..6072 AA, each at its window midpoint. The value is 0.208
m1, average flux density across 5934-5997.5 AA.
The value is 22.2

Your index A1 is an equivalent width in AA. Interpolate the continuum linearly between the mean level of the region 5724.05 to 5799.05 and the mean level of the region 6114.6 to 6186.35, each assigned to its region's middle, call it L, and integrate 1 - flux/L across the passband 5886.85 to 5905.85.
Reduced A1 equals 6.7 AA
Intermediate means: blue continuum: 21.1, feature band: 13.8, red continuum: 21.7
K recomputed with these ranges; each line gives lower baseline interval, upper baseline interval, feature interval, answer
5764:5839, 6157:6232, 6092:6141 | -0.04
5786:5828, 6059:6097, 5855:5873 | 0.06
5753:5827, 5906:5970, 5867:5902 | 0.28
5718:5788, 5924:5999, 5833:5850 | -0.03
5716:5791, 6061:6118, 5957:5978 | 0.01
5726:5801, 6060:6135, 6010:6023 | 0.04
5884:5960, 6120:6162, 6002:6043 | -0.09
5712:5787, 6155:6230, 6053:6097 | -0.09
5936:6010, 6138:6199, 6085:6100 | -0.06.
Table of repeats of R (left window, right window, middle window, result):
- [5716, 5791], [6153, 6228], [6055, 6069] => -0.073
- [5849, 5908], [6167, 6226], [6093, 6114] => -0.079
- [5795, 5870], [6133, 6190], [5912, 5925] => -0.038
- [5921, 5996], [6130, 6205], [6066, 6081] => -0.089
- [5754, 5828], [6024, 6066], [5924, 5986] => 0.027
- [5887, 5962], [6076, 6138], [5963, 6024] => -0.069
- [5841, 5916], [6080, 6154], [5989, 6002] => -0.103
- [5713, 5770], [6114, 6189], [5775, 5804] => -0.020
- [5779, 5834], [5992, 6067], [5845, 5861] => 0.038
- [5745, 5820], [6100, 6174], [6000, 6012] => -0.051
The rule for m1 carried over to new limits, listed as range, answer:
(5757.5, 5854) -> 21.9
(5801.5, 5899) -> 20.4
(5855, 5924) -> 19.3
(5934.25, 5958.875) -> 21.9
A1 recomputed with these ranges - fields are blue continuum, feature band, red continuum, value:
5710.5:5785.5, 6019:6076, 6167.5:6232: -4.07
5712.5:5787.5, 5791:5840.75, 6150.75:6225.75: -2.79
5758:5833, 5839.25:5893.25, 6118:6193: 4.68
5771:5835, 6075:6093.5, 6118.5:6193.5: -1.19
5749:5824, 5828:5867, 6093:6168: -0.19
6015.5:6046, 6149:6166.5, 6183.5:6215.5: 1.45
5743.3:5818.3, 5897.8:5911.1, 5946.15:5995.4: 1.40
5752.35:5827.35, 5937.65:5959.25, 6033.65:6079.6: 0.73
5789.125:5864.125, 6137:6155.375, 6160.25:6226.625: -0.75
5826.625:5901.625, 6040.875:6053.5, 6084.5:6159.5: -0.87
